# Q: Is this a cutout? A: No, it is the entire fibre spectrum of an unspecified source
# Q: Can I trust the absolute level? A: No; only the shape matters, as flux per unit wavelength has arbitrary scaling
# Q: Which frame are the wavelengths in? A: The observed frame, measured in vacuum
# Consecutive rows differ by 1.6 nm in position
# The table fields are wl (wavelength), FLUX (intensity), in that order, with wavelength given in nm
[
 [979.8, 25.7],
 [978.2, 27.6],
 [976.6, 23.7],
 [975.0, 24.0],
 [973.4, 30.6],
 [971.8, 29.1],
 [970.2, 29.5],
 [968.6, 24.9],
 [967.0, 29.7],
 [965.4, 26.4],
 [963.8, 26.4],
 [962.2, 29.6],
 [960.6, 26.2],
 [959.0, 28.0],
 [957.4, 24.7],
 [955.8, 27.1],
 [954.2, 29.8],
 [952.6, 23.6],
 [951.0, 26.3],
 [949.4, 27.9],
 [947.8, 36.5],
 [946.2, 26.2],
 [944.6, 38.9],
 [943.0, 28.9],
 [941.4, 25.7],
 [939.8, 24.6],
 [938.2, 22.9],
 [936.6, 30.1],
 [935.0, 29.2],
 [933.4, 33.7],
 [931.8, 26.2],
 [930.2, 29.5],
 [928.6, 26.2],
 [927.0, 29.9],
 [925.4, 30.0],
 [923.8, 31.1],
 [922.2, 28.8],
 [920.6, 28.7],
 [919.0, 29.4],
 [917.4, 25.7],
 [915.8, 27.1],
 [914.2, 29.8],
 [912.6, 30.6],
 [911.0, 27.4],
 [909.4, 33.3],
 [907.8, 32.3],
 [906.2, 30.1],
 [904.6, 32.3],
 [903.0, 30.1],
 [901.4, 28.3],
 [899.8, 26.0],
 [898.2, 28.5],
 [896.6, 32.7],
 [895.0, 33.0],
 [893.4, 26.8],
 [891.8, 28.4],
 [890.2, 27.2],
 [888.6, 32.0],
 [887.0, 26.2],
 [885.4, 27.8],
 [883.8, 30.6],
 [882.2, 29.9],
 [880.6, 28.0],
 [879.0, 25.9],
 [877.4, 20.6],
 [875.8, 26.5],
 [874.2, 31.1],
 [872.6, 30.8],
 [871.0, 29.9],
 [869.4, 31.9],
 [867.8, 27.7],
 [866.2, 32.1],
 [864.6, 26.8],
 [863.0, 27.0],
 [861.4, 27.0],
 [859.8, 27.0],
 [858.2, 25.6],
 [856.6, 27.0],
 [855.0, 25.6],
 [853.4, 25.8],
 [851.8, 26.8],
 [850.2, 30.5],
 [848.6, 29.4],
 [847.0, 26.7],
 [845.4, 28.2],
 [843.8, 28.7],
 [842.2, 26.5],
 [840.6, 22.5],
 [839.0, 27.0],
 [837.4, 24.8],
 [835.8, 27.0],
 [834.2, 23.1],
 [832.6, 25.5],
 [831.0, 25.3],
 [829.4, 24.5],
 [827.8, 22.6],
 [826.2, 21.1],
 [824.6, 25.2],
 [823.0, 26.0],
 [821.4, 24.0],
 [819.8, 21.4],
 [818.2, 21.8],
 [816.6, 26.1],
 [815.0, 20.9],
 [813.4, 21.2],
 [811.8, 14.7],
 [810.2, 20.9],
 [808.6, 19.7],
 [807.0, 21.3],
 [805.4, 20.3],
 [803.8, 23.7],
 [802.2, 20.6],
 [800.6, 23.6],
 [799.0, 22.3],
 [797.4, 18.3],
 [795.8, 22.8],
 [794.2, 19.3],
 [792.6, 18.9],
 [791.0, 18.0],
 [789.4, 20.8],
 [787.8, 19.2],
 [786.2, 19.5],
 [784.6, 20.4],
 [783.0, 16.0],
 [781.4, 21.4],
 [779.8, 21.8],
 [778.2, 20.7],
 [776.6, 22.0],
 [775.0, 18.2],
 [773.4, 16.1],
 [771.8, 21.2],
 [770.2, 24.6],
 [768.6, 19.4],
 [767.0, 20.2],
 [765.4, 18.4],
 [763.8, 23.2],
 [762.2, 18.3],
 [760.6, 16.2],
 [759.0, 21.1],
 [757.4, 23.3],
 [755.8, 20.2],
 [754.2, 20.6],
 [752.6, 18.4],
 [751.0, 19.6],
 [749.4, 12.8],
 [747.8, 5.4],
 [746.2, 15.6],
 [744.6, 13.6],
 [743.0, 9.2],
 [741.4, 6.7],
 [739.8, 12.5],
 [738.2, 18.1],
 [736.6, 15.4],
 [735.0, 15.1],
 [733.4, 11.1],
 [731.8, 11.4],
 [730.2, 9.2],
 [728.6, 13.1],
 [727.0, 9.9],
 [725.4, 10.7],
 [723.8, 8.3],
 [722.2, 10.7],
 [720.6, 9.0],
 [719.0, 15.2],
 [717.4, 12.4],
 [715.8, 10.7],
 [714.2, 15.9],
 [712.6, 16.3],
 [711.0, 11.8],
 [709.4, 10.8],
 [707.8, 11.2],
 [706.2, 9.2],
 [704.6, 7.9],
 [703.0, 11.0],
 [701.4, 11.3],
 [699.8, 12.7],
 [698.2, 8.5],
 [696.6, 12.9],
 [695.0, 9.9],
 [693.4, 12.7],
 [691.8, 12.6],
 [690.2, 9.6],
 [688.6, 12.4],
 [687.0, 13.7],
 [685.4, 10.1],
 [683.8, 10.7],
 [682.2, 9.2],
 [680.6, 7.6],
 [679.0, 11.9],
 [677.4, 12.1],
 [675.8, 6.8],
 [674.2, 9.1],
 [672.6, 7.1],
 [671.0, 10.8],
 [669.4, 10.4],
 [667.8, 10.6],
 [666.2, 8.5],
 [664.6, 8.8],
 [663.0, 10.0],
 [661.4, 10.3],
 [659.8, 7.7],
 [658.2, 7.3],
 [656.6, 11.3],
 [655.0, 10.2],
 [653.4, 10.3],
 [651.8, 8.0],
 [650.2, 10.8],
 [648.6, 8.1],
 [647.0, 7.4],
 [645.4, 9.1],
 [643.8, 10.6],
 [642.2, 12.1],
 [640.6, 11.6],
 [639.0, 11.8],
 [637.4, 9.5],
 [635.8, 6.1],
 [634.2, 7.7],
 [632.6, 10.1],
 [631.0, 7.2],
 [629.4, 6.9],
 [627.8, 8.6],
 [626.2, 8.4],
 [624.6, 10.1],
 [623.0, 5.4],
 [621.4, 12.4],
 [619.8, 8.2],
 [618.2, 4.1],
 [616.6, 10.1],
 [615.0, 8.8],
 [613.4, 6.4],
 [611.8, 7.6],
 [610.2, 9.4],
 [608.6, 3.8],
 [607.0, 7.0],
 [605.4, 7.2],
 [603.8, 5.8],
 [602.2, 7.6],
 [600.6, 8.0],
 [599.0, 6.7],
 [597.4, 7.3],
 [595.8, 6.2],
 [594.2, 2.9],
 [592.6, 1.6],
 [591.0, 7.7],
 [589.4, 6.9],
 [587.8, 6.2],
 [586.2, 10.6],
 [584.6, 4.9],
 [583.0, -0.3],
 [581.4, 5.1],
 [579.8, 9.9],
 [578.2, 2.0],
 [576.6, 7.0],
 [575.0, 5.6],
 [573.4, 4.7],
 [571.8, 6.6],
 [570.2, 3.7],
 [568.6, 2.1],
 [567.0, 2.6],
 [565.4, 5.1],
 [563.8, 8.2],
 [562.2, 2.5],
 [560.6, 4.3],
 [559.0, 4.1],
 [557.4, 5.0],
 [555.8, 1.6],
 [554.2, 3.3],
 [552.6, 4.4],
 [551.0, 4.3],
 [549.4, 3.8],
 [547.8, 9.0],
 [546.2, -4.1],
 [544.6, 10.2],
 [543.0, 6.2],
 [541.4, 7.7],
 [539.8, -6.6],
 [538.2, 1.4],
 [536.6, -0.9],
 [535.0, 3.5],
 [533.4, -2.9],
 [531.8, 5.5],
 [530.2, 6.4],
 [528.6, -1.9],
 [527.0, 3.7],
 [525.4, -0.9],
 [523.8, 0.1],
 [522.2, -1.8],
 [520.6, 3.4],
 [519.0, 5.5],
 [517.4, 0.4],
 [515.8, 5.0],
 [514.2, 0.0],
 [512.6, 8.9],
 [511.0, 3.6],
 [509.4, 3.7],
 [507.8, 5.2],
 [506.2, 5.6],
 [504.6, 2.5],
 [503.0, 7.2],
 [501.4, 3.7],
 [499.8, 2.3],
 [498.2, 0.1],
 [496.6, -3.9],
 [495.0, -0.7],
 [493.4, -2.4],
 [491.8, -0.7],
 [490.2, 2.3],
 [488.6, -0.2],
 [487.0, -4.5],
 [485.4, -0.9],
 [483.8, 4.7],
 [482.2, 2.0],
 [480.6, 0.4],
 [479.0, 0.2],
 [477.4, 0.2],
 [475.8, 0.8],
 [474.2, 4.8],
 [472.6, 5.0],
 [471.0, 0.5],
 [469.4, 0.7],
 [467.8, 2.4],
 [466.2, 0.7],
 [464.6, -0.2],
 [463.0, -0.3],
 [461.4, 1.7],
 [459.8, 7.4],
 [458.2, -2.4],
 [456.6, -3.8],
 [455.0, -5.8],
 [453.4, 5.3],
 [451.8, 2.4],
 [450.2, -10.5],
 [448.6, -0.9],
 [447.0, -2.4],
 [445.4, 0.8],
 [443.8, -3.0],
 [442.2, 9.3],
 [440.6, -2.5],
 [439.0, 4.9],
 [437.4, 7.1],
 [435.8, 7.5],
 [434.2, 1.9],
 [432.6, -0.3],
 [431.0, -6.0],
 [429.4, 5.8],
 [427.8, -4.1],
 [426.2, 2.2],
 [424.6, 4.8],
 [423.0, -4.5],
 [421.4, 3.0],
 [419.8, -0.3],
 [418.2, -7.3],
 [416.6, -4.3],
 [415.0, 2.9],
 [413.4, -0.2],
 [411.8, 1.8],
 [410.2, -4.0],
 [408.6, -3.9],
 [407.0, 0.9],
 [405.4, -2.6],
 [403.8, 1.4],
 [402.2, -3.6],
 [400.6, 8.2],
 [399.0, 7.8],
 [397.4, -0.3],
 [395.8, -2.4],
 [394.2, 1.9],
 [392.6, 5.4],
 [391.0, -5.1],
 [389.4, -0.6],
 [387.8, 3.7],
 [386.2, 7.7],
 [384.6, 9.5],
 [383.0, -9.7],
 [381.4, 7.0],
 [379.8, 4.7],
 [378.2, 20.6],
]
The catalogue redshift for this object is 0.885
